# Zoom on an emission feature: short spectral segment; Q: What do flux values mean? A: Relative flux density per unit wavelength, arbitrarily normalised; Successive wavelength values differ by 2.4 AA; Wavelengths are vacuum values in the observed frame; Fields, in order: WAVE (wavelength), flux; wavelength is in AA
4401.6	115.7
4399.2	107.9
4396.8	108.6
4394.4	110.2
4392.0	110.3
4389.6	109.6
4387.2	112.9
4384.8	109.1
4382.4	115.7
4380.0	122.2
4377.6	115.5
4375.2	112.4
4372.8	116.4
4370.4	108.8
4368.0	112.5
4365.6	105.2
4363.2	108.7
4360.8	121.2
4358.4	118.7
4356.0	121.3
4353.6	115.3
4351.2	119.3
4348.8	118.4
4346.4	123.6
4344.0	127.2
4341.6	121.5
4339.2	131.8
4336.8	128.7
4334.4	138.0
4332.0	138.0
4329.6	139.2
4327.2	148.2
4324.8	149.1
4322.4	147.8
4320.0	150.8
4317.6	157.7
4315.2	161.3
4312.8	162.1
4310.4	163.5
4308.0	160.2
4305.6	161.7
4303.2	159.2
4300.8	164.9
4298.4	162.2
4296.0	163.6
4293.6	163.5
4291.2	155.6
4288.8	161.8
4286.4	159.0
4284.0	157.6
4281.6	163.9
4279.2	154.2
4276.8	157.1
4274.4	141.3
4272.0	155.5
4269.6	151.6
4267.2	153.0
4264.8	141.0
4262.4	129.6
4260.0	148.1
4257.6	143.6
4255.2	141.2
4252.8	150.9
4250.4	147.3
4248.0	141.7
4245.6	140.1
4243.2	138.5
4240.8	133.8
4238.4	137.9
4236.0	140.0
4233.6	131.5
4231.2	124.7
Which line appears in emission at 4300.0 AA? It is C IV 1549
